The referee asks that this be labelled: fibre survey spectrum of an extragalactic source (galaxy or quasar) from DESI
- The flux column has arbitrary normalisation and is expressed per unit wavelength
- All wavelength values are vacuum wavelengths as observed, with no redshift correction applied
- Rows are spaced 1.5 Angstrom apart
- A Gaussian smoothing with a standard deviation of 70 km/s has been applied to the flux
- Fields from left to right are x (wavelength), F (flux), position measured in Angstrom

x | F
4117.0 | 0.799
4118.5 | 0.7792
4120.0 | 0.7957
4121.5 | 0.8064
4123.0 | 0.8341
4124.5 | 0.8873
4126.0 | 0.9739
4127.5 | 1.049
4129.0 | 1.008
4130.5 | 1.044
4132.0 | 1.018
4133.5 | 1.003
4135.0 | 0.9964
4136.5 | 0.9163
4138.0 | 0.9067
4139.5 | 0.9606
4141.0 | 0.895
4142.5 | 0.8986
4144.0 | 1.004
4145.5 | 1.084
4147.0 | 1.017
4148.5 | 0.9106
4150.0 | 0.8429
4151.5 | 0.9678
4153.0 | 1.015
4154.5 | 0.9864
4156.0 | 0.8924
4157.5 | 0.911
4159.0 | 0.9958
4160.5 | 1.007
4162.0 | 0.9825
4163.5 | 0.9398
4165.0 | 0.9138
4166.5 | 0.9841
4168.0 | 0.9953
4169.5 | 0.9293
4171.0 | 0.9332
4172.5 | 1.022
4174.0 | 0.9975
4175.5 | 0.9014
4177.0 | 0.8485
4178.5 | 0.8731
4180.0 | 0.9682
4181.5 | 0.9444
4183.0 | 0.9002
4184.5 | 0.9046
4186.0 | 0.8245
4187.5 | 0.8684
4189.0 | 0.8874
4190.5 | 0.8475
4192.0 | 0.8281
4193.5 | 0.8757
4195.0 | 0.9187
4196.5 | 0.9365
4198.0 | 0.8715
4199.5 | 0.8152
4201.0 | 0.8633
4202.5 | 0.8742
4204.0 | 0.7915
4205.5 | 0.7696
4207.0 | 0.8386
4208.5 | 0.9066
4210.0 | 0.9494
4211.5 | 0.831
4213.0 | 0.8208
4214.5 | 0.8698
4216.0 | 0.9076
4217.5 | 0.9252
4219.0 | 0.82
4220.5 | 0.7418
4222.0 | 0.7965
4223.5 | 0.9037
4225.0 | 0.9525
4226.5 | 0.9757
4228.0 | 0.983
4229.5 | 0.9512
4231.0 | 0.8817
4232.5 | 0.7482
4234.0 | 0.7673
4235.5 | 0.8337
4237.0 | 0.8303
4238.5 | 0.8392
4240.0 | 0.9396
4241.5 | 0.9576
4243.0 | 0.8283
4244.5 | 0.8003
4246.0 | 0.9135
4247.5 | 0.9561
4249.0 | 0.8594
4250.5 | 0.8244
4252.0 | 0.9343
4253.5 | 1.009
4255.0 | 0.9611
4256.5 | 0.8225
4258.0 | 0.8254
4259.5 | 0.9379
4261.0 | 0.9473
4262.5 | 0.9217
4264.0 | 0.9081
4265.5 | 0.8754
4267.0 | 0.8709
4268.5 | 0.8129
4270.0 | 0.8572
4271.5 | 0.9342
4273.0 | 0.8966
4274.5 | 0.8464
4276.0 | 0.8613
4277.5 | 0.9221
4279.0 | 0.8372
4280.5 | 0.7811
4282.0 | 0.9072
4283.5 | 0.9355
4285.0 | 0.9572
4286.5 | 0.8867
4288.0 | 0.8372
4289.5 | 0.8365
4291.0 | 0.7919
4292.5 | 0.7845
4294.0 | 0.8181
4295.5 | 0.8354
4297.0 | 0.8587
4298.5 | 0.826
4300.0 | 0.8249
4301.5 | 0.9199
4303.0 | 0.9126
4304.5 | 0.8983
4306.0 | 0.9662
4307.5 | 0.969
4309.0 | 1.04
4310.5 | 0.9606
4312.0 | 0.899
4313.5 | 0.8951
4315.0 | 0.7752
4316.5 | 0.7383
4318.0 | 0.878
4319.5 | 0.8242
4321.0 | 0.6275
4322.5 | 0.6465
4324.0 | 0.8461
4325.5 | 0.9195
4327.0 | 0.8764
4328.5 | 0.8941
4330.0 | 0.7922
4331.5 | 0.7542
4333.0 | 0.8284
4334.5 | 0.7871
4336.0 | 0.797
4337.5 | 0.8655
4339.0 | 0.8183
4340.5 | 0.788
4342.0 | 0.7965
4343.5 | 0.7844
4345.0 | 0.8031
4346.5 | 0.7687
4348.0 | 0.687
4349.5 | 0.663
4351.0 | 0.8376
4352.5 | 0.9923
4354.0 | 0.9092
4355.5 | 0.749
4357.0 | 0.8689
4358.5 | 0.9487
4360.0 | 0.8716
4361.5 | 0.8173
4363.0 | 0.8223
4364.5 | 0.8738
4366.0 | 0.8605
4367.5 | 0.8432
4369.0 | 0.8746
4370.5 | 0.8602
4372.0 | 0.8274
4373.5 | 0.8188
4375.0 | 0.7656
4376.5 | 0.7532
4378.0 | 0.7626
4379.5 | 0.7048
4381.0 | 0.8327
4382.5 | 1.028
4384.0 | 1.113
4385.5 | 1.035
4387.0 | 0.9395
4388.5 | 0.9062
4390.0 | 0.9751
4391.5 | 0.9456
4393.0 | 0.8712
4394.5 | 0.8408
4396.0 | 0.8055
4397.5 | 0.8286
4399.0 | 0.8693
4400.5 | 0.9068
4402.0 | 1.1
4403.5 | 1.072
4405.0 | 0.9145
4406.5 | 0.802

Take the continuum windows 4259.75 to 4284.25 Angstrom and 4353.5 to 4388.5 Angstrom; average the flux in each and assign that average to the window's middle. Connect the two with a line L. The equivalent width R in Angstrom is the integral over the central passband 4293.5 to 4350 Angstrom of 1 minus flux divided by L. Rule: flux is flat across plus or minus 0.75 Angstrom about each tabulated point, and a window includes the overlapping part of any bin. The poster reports 2.7 Angstrom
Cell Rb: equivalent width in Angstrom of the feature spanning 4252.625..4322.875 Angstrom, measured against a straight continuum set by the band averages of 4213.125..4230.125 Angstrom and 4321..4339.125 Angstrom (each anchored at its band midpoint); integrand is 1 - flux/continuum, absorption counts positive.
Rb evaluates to -2.4 Angstrom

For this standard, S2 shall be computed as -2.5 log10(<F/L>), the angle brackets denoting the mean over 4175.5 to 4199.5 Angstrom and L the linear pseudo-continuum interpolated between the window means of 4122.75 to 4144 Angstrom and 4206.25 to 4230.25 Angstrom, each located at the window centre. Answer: 0.03 mag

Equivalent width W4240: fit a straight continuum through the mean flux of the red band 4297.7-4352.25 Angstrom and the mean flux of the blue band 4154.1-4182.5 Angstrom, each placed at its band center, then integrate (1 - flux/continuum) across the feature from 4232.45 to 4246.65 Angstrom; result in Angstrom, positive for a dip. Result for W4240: 0.7 Angstrom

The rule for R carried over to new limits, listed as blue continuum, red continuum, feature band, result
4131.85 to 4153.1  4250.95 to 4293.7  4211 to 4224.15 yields 1.0 Angstrom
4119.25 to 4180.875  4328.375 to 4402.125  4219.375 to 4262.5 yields 1.1 Angstrom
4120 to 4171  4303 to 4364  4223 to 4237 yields 0.3 Angstrom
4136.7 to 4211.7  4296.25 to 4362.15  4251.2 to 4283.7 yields -0.7 Angstrom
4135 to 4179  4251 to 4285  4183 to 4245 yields 3.7 Angstrom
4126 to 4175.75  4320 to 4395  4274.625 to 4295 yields 0.6 Angstrom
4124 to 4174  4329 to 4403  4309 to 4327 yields 1.0 Angstrom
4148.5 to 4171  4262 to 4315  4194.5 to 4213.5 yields 1.4 Angstrom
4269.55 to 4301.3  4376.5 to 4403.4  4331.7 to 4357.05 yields 2.3 Angstrom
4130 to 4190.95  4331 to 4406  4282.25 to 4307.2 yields 0.5 Angstrom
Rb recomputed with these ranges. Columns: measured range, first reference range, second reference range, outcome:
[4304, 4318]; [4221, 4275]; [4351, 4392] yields -0.4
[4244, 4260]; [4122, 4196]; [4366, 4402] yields 0.3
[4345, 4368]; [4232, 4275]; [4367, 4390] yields 1.1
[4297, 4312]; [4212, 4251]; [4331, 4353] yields -1.8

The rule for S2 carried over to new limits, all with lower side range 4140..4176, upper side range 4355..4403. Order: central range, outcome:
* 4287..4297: 0.11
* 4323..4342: 0.09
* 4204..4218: 0.09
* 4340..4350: 0.18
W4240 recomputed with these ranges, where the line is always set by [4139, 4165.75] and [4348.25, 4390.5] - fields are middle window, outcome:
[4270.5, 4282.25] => 0.4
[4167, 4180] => 0.1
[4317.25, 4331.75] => 1.2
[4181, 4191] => 0.6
